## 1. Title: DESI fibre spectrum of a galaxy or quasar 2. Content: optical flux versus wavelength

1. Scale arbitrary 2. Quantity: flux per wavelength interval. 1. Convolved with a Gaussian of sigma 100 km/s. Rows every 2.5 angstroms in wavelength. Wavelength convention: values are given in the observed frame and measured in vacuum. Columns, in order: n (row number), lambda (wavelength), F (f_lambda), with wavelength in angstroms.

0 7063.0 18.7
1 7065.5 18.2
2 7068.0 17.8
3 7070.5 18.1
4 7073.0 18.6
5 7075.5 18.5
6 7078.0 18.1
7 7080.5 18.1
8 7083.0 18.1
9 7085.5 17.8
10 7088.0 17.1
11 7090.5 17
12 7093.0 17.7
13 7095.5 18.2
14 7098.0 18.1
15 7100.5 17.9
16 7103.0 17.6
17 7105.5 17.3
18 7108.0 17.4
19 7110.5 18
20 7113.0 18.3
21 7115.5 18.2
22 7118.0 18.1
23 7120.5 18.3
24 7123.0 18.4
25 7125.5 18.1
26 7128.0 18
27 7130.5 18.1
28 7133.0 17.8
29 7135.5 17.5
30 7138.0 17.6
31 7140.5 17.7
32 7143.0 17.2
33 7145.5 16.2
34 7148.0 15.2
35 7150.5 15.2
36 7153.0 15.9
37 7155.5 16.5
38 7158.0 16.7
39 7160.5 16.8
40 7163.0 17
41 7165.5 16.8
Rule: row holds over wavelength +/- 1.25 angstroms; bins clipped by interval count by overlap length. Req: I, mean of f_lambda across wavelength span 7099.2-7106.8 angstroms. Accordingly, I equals 17.6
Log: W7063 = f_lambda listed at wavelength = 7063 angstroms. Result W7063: 18.7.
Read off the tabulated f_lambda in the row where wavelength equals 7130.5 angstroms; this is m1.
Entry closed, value 18.1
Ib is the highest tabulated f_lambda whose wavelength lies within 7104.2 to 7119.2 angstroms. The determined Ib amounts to 18.3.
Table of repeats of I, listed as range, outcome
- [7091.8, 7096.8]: 18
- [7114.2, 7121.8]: 18.2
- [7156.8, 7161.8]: 16.8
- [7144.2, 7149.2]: 15.7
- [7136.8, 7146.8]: 17.2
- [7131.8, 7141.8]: 17.6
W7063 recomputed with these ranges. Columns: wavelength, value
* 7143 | 17.2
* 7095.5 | 18.2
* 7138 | 17.6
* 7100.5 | 17.9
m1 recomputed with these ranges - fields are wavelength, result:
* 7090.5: 17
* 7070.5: 18.1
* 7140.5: 17.7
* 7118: 18.1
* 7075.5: 18.5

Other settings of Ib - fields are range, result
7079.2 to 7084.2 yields 18.1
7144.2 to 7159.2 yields 16.7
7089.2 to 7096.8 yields 18.2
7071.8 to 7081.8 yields 18.6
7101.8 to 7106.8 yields 17.6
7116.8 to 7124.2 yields 18.4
